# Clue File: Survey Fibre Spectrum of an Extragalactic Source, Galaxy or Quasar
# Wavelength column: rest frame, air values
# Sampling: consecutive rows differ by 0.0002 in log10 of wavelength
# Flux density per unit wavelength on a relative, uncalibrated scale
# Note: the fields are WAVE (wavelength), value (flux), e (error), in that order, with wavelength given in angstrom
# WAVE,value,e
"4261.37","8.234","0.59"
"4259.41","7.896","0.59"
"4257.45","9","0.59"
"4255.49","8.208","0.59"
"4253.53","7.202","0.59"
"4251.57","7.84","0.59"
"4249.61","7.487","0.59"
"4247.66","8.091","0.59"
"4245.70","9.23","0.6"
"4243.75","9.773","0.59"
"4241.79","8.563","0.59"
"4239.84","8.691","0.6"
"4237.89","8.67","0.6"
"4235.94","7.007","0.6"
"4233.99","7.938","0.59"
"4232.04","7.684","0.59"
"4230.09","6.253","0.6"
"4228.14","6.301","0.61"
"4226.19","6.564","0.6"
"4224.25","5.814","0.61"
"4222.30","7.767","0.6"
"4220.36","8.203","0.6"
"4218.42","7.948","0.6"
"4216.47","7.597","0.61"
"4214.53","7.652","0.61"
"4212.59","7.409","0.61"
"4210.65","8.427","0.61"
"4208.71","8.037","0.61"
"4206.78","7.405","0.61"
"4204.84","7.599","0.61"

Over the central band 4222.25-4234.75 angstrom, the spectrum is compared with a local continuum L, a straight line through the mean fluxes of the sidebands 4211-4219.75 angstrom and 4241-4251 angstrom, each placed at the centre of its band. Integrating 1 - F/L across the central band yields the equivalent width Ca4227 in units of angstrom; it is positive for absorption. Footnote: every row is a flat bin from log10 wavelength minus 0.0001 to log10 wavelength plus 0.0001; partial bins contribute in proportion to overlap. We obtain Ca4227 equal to 1.98 angstrom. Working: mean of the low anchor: 7.73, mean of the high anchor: 8.6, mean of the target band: 6.82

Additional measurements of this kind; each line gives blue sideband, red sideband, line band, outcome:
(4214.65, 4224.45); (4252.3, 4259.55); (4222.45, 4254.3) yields 0.7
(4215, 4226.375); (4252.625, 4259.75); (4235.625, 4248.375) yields -1.4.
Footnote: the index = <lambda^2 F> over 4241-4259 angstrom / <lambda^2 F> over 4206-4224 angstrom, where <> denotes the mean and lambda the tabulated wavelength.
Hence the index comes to 1.10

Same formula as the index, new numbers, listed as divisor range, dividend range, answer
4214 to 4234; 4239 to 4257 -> 1.17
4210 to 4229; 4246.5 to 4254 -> 1.07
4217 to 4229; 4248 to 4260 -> 1.13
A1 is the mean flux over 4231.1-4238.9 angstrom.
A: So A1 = 7.83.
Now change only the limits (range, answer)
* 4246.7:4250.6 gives 7.8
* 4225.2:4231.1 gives 6.38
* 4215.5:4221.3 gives 7.91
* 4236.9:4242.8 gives 8.64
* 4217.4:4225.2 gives 7.43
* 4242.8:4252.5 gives 8.49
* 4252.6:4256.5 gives 7.72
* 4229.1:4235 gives 7.28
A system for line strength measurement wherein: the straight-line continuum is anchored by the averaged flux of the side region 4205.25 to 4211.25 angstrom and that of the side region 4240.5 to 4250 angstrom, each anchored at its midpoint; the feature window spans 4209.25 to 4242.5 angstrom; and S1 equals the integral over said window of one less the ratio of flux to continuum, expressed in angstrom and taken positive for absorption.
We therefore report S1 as 2.9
